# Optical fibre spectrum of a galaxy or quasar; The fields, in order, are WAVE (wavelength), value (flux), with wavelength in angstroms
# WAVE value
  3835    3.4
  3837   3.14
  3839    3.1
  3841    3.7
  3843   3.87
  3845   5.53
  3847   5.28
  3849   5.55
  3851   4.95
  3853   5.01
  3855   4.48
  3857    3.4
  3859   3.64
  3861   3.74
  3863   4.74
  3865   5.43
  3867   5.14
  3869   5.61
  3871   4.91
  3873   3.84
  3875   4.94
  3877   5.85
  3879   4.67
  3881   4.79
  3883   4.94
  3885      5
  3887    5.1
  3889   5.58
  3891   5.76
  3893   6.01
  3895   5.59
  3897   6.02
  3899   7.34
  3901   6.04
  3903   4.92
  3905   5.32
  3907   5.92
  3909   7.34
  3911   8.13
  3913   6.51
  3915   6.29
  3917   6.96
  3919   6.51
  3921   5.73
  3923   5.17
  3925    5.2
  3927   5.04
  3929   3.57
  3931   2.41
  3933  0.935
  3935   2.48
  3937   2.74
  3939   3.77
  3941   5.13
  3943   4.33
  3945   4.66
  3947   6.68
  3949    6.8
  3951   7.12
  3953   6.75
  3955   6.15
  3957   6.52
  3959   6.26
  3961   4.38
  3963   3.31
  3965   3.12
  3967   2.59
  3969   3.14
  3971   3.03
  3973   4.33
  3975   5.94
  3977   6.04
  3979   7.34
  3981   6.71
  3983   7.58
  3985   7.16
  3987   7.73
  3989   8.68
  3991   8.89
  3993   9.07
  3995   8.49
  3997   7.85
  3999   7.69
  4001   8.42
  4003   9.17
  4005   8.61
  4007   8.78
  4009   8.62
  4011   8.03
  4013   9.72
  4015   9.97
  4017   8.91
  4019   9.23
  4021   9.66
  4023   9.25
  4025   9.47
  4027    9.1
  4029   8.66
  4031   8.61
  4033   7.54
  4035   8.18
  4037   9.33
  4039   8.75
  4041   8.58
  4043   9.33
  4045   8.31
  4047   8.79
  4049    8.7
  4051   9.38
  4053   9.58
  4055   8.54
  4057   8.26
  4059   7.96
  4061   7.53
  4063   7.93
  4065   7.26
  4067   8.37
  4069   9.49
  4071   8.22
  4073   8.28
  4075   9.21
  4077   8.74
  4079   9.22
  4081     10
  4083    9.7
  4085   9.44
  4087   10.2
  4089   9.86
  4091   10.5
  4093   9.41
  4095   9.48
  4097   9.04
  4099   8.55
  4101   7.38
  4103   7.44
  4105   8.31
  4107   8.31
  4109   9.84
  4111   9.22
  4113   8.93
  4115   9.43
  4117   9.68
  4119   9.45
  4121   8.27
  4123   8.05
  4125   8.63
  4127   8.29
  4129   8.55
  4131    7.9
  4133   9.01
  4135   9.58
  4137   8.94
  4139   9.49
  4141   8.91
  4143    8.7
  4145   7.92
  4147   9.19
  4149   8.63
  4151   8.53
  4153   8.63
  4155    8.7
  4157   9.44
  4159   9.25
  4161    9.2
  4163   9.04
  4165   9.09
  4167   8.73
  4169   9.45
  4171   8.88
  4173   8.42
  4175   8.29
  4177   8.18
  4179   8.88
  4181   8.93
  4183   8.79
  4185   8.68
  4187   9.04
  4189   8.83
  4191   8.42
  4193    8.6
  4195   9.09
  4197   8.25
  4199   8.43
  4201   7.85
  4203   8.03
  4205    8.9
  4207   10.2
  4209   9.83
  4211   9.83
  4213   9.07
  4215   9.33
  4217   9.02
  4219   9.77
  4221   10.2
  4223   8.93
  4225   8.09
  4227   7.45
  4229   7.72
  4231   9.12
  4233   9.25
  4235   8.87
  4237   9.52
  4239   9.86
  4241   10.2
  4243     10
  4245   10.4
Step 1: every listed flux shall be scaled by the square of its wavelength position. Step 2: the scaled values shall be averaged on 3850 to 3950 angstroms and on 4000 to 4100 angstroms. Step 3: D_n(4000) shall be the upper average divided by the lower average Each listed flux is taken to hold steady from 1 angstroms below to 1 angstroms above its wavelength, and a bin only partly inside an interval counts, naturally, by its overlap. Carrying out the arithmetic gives 1.9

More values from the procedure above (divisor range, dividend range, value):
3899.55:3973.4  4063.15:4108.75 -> 1.92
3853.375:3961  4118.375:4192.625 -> 1.90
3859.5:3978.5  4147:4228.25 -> 1.98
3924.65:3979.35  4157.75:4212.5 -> 2.16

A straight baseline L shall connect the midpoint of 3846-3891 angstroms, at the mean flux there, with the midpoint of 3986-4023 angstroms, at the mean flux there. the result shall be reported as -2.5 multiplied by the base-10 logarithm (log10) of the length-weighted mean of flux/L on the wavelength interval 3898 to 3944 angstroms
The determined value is 0.22 mag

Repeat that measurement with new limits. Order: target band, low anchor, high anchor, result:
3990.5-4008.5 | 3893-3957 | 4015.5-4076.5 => -0.15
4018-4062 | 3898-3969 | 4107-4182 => -0.24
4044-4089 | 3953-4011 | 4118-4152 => -0.13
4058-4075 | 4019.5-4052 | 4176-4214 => 0.08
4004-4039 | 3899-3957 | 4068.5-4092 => -0.14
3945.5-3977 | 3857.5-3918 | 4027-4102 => 0.32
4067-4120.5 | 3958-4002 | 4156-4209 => -0.18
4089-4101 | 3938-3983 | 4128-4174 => -0.19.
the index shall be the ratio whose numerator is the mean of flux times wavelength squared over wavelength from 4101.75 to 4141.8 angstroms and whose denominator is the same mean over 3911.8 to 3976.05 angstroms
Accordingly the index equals 2.0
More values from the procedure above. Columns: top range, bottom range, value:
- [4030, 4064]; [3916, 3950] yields 1.97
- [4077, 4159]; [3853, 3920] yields 1.84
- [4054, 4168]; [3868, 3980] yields 1.87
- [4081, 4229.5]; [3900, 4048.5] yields 1.44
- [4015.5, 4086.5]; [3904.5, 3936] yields 1.80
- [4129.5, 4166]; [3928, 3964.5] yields 2.11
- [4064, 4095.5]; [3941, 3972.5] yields 1.97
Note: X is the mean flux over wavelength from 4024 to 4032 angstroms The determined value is 8.96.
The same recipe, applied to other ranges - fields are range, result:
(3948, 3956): 6.71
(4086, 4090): 10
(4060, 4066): 7.57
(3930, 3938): 2.14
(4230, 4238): 9.19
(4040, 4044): 8.96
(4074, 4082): 9.29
